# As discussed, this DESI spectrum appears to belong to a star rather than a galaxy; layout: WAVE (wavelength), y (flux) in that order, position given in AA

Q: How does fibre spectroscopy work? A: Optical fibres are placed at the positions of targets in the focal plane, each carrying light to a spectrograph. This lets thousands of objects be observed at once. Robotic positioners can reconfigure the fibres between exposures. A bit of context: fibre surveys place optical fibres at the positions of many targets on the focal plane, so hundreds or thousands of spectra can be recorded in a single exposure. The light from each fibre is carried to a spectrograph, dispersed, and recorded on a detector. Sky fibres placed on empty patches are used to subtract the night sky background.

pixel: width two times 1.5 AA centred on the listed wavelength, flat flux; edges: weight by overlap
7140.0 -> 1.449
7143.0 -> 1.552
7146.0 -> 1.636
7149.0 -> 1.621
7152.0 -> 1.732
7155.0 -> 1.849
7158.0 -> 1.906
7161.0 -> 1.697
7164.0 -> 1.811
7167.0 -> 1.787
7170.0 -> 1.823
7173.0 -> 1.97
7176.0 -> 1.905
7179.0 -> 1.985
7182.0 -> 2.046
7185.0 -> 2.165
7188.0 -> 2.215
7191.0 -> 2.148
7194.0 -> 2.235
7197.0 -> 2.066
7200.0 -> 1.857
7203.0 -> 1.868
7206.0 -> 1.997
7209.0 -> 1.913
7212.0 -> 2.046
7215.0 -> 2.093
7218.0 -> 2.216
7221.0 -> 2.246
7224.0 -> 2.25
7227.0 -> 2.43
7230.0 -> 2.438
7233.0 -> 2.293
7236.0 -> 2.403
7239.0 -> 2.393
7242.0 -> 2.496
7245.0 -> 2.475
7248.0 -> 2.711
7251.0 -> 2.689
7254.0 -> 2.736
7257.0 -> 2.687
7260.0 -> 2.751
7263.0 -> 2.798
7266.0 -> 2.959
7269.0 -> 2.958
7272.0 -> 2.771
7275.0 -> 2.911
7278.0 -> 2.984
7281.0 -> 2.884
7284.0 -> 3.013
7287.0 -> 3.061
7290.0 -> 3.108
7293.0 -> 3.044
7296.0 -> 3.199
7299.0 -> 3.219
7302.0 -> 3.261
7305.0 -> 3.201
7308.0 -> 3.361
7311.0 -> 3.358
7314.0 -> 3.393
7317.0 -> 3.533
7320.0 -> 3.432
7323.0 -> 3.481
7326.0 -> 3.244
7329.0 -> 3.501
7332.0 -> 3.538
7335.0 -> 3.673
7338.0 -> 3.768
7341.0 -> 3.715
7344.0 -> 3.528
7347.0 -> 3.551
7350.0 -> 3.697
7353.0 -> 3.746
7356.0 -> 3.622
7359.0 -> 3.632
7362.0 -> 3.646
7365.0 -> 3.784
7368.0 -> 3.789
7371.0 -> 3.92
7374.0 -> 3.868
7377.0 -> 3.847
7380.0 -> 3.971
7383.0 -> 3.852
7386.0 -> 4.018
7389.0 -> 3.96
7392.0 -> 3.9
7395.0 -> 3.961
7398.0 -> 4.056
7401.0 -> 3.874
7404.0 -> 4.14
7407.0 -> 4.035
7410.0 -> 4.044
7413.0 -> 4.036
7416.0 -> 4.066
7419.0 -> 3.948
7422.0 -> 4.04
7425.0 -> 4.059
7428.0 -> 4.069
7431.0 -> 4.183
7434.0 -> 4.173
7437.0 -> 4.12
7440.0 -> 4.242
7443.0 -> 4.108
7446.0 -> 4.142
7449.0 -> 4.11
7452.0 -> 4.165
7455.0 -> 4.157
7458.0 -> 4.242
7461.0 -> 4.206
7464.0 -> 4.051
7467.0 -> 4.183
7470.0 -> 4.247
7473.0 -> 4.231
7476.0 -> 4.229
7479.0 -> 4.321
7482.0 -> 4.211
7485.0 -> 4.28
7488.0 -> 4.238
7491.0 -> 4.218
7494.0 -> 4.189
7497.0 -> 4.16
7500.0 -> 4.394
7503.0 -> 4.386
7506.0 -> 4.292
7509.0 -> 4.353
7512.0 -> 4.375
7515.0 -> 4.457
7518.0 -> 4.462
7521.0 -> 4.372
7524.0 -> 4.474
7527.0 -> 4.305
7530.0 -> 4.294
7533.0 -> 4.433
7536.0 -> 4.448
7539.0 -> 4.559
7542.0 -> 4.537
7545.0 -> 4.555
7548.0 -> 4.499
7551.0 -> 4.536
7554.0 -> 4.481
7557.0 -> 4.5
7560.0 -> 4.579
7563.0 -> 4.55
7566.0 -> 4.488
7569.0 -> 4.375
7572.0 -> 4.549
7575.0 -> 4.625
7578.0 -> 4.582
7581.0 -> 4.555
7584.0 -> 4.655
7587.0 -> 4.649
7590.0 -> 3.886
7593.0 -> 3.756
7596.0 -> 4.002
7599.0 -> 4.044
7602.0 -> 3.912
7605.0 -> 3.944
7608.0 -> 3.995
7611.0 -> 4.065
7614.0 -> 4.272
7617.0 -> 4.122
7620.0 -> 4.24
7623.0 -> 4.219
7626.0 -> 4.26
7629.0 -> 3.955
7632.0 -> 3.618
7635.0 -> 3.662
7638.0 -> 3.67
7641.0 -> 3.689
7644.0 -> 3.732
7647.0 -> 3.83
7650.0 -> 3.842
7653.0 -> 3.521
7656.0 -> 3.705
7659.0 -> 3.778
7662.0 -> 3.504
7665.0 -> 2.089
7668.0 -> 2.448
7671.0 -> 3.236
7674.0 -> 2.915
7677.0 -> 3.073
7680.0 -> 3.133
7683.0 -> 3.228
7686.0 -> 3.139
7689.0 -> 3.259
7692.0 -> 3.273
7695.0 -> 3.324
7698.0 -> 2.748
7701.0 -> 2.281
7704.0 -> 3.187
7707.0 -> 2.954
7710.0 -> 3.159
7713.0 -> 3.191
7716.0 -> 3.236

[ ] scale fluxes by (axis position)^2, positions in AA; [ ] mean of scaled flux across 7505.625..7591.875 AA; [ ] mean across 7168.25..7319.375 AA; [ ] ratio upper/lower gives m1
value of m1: 1.9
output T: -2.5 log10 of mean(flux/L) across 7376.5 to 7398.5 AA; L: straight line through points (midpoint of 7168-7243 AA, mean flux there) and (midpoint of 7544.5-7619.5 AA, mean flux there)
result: -0.23 mag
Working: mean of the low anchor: 2.14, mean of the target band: 3.95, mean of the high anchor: 4.32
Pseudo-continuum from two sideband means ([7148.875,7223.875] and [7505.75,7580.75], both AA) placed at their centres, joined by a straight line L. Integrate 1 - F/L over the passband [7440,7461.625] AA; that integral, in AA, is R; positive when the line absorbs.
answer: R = -1.92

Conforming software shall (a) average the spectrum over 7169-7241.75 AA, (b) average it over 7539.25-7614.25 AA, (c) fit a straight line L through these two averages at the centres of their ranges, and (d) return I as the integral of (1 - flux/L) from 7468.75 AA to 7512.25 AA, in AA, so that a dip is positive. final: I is -5.0 AA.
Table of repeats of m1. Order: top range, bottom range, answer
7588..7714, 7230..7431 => 1.12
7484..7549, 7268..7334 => 1.45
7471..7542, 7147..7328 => 1.85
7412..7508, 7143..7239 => 2.23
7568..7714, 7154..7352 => 1.51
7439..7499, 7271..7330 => 1.37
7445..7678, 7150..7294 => 1.92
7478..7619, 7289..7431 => 1.23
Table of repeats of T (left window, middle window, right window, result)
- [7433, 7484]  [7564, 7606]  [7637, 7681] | -0.17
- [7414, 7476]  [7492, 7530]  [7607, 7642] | -0.07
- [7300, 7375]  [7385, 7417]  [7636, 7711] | -0.15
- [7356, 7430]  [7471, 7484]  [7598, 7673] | -0.10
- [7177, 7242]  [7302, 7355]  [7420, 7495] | -0.12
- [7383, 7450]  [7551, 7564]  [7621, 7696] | -0.22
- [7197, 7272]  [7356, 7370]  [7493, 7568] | -0.13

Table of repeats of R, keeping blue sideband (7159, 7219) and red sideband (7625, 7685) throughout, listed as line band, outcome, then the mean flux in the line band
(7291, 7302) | -3.99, 3.17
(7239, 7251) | -2.17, 2.56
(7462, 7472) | -4.61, 4.17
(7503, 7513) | -4.59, 4.35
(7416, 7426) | -4.84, 4.02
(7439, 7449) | -4.93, 4.15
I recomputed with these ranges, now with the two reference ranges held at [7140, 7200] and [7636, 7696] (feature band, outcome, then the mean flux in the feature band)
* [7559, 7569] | -4.9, 4.51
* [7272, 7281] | -2.9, 2.91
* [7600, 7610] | -2.6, 3.96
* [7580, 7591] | -4.9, 4.46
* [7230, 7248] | -3.0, 2.44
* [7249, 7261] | -3.3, 2.71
